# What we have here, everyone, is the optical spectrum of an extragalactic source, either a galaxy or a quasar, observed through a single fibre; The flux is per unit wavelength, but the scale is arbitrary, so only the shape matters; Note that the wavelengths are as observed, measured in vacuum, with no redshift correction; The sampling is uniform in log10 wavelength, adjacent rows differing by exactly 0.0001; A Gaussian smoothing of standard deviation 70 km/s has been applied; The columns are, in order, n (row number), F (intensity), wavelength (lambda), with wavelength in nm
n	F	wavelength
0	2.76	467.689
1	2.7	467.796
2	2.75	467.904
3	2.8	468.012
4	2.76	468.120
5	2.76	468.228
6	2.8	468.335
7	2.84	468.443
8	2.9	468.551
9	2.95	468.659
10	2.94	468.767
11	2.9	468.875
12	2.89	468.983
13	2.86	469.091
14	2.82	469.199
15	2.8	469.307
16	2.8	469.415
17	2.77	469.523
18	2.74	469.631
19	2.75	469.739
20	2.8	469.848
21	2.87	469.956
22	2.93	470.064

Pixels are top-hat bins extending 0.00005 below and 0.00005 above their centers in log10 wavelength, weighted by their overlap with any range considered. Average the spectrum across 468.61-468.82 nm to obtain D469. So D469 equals 2.94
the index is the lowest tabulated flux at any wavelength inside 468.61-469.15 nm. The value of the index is 2.86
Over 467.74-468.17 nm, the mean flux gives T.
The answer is 2.75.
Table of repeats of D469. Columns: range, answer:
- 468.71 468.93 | 2.92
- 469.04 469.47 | 2.82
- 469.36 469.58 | 2.79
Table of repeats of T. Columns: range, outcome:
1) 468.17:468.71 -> 2.85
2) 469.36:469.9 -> 2.77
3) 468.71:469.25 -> 2.88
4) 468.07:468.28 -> 2.76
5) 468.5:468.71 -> 2.92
